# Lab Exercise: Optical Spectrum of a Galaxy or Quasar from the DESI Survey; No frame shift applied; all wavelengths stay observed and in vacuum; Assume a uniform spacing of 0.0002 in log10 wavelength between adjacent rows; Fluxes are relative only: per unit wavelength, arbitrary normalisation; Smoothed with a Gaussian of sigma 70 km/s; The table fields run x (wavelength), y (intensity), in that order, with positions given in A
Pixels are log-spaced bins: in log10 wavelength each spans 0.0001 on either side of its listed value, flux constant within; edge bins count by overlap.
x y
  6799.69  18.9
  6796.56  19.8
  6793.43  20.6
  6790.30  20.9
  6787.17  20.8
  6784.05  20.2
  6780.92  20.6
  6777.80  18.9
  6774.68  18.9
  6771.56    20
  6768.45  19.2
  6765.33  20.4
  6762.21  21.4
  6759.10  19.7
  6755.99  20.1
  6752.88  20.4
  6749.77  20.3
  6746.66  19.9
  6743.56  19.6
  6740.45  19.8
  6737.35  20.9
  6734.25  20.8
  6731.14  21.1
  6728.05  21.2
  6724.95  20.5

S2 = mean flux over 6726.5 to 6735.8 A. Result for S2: 21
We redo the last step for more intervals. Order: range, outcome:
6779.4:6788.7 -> 20.5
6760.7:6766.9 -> 20.9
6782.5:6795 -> 20.6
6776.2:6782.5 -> 19.7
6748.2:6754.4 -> 20.3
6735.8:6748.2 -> 20.1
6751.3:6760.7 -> 20.1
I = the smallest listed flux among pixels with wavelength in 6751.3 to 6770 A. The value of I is 19.2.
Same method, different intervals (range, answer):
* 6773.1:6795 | 18.9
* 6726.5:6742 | 19.8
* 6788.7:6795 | 20.6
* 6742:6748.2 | 19.6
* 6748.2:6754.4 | 20.3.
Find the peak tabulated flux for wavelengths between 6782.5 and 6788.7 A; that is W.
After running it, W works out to 20.8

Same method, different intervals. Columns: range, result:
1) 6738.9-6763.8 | 21.4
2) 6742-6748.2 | 19.9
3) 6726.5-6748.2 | 21.2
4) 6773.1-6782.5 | 20.6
